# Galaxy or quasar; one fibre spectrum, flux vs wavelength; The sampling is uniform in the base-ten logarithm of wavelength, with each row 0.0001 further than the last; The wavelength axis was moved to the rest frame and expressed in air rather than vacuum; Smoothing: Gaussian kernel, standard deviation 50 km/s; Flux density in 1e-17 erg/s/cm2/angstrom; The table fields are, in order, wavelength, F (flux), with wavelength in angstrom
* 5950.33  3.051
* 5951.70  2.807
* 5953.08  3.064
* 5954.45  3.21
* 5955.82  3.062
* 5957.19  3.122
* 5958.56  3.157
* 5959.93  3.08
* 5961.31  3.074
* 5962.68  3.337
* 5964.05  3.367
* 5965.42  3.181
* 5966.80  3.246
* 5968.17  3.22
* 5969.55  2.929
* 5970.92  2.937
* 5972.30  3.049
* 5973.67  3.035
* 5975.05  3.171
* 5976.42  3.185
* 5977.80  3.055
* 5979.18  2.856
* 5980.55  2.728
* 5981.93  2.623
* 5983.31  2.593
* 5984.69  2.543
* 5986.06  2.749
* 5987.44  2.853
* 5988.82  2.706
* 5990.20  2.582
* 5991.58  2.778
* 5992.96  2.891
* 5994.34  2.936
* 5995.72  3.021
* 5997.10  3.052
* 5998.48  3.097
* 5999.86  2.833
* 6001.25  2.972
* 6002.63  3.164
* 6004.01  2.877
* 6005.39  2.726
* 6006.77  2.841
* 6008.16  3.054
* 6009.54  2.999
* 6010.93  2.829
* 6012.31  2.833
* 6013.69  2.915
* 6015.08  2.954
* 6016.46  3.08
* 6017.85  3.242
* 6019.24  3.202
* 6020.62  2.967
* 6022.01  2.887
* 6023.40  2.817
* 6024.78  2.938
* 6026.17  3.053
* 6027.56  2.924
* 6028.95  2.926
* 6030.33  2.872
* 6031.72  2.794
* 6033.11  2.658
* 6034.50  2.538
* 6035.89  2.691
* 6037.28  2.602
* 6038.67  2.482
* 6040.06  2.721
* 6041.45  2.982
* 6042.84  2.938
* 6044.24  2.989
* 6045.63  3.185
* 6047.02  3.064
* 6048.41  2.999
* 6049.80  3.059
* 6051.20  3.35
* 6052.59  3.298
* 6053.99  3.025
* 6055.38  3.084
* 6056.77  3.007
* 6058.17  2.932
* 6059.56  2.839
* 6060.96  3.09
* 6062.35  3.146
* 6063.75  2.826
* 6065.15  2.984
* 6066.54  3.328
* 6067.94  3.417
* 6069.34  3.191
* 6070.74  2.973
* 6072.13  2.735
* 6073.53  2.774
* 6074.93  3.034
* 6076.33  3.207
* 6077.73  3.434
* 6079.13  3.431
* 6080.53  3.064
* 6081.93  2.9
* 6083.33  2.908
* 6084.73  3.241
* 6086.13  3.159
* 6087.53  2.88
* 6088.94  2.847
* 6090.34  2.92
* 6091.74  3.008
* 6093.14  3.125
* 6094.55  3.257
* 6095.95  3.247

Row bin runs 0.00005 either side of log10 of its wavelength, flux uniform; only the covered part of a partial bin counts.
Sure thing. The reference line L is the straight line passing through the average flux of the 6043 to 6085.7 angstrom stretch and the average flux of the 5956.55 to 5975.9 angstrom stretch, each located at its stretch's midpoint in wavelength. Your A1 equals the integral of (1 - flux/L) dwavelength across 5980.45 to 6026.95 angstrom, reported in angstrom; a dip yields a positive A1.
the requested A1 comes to 3.3 angstrom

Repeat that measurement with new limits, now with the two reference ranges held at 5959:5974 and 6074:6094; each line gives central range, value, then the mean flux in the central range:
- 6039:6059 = 0.4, 3.03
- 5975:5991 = 1.7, 2.79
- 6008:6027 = 0.8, 2.98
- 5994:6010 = 0.8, 2.96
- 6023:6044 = 2.1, 2.8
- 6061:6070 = -0.2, 3.14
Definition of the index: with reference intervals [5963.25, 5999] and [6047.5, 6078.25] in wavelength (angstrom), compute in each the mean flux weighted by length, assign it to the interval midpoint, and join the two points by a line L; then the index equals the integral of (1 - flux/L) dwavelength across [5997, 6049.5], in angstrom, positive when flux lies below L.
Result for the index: 1.7 angstrom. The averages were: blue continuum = 2.94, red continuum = 3.08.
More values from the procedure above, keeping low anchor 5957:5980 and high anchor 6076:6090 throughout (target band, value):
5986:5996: 1.0 angstrom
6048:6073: 0.3 angstrom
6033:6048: 1.4 angstrom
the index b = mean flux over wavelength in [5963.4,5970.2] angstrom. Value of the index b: 3.19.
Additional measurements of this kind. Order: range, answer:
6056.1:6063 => 3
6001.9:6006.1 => 2.93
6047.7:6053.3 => 3.17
